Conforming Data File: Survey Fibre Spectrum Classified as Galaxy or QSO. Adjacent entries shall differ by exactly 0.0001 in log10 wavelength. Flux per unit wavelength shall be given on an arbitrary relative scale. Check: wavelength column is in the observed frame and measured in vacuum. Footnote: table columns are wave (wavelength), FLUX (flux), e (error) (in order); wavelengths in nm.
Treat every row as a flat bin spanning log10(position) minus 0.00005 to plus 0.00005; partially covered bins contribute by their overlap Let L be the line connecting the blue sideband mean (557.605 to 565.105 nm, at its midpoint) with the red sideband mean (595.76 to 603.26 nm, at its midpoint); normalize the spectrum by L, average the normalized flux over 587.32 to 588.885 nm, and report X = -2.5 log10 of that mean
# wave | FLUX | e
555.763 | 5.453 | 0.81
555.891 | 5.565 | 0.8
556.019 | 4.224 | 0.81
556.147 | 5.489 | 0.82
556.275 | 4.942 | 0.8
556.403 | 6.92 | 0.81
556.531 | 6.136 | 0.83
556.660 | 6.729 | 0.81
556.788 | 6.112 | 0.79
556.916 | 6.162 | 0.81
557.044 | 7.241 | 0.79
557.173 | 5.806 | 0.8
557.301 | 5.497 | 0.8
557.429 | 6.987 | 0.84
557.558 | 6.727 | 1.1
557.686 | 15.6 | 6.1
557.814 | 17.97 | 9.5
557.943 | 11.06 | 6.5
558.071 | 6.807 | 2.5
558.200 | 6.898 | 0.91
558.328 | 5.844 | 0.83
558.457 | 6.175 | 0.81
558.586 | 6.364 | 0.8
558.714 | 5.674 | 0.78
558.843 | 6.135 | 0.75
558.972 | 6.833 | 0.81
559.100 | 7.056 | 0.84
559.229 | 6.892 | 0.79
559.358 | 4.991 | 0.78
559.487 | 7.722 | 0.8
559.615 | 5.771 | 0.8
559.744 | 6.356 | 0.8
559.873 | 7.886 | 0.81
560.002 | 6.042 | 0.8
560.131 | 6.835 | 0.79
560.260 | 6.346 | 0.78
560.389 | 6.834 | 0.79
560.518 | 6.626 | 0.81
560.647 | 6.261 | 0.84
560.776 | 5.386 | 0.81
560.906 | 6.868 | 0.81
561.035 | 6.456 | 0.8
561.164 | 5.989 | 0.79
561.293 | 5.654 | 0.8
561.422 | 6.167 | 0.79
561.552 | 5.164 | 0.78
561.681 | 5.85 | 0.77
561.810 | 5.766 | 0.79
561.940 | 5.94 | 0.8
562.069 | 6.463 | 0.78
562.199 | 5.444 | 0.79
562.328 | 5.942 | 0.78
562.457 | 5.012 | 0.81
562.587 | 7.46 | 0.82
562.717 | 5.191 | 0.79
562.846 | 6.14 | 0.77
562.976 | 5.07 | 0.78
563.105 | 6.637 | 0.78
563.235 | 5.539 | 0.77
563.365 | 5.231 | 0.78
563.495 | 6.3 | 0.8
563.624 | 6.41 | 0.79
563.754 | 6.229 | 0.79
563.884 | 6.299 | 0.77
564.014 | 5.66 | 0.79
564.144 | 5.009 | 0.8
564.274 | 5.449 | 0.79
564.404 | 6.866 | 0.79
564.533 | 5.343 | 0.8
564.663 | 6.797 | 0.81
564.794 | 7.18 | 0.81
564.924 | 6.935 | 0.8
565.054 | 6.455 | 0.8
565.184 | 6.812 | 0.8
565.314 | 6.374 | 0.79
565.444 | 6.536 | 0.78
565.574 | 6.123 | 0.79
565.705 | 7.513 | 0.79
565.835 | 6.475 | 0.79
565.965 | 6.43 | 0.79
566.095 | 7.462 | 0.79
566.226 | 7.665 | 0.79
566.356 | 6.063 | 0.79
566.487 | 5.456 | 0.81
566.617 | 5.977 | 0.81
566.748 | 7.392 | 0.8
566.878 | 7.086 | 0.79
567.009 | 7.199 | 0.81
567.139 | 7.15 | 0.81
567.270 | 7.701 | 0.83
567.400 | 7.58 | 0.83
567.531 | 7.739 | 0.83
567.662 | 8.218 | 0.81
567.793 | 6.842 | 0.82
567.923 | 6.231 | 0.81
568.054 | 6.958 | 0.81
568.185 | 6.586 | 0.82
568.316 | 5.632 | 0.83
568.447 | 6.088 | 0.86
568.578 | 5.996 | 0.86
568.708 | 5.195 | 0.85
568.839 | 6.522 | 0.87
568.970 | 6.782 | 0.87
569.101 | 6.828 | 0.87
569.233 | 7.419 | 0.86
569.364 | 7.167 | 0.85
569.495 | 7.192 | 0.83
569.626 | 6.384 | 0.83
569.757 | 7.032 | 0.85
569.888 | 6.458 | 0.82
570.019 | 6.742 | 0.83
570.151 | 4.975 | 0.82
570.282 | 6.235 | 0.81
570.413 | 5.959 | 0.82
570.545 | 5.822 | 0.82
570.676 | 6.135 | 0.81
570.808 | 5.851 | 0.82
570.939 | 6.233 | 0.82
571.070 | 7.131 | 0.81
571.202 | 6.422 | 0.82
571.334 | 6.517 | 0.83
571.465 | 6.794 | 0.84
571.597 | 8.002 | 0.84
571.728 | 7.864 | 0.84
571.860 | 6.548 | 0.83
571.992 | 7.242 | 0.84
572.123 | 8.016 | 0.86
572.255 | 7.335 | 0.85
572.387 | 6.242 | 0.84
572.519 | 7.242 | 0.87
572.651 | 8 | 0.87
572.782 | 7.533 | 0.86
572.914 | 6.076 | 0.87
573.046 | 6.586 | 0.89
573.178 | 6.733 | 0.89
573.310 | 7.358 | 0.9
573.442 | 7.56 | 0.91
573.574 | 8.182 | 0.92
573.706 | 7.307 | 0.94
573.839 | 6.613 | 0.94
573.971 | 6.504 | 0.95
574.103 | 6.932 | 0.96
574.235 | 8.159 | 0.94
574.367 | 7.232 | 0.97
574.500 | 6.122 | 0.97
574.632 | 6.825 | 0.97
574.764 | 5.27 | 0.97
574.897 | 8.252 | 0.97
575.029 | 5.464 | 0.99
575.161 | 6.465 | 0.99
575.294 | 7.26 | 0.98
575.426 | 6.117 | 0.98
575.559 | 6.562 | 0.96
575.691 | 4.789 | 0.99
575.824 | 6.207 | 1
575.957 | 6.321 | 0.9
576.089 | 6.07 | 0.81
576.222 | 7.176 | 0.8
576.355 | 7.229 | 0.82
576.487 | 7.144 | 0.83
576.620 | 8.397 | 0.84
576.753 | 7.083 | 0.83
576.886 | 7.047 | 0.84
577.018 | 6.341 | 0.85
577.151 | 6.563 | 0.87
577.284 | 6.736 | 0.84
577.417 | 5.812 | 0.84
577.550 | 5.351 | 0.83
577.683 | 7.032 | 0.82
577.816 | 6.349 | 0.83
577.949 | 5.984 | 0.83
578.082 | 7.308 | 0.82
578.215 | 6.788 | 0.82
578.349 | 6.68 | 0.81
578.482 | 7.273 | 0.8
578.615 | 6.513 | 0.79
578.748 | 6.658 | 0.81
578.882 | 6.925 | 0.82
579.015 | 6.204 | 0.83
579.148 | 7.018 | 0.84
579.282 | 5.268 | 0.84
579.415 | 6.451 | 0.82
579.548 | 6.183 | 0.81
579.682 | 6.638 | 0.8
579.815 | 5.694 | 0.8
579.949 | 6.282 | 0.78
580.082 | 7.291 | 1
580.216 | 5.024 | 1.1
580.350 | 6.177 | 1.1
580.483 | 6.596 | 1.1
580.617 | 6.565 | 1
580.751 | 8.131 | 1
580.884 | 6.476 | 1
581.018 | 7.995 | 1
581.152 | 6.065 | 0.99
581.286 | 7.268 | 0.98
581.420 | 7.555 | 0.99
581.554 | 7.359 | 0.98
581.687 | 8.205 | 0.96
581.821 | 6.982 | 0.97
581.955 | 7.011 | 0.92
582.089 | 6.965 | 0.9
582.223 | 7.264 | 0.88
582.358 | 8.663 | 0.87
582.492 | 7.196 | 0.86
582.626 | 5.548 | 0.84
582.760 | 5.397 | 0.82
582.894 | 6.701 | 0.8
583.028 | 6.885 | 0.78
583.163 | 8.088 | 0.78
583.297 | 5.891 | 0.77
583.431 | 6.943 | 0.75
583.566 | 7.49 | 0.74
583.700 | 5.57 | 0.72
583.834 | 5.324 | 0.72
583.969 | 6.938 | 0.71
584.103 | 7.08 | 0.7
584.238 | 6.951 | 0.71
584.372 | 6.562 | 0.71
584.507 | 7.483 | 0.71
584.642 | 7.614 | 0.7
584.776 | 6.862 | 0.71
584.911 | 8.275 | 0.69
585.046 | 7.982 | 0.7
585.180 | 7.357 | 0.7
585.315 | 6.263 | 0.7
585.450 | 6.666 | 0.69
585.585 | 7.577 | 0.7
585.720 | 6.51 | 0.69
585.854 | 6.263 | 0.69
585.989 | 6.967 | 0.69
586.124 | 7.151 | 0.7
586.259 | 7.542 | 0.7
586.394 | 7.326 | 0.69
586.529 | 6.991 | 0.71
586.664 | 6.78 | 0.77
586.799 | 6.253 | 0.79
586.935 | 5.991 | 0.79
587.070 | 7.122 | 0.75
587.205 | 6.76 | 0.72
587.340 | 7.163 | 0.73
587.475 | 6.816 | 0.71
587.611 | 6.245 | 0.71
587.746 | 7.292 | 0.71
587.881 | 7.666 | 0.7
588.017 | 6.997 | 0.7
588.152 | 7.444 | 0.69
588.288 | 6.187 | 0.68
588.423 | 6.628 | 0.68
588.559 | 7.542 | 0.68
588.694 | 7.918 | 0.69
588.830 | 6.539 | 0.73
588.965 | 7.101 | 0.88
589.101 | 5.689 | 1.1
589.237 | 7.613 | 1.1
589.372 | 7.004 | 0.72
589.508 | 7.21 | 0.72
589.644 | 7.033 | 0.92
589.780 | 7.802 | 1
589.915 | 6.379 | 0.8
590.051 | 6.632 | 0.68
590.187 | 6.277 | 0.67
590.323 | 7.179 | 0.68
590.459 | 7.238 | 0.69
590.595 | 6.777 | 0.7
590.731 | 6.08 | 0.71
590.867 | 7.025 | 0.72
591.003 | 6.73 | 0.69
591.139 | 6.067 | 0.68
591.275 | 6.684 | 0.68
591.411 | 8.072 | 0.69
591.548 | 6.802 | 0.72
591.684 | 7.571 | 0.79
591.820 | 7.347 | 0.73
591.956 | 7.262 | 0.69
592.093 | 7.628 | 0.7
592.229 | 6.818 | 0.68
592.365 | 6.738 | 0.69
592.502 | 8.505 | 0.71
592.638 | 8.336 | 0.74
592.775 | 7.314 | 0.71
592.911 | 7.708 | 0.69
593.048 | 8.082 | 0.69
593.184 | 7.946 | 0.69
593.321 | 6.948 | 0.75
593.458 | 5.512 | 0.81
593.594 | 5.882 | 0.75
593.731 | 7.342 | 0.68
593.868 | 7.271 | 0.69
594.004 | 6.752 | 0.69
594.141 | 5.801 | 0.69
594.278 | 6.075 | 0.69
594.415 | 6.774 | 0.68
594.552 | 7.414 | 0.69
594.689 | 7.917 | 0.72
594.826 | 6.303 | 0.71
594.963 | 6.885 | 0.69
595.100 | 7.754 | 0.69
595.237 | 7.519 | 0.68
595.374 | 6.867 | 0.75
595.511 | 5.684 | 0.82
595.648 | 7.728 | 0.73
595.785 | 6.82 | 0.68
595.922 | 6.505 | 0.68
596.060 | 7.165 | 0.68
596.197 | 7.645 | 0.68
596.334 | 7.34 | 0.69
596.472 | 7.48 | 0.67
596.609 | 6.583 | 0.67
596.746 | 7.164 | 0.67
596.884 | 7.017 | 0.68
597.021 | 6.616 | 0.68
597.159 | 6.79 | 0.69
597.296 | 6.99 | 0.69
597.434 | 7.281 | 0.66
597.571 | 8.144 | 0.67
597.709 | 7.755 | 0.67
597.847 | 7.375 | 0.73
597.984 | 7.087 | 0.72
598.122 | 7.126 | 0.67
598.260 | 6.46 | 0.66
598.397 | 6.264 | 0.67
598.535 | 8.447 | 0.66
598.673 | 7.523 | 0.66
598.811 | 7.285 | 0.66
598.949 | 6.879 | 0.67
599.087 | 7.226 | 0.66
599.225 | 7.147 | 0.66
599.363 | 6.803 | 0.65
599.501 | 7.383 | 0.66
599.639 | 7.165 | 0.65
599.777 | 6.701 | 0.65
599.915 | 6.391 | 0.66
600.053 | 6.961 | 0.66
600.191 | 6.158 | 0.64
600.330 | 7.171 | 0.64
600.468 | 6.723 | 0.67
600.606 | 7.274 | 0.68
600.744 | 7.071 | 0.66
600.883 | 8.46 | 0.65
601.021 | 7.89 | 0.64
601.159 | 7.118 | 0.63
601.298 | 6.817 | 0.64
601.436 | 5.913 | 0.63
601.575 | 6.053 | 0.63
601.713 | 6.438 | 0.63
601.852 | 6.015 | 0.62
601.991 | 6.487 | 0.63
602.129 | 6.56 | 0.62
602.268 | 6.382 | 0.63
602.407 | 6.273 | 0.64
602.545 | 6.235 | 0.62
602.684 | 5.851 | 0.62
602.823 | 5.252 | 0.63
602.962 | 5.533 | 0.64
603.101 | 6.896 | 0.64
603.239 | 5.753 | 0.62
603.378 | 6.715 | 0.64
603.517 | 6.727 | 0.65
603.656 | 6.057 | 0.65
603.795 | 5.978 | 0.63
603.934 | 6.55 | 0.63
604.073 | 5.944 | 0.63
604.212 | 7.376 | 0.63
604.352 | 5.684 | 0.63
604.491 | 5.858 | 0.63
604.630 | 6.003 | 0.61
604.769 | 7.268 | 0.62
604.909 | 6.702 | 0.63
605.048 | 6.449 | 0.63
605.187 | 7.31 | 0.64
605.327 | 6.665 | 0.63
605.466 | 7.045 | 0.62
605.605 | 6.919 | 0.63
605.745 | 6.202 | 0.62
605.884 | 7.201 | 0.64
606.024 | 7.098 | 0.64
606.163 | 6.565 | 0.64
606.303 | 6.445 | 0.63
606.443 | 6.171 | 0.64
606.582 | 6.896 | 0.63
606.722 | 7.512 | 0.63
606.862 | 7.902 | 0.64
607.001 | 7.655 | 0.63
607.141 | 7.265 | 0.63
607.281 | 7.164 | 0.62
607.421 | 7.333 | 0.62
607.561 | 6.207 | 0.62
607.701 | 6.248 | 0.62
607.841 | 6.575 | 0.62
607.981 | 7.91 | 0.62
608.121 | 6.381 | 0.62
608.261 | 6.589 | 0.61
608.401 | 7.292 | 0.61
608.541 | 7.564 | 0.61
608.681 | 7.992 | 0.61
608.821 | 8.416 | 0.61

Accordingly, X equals -0.04 mag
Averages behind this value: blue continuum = 6.64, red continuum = 6.88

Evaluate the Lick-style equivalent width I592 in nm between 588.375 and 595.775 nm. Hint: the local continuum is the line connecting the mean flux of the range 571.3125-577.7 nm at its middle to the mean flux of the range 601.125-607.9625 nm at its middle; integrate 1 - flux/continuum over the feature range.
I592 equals -0.380 nm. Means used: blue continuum 6.86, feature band 7.03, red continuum 6.56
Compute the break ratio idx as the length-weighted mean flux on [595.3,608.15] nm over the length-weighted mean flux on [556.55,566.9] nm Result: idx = 1.0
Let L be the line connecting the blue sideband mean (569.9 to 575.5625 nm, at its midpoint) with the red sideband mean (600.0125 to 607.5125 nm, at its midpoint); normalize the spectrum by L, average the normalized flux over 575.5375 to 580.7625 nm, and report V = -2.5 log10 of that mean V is 0.04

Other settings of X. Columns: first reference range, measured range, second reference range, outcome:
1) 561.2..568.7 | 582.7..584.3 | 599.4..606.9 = -0.020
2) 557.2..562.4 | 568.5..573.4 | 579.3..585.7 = 0.027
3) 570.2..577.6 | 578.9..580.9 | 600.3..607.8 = 0.054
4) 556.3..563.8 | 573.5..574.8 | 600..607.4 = -0.046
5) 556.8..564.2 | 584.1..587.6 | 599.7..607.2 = -0.057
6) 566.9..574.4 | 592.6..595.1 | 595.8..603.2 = -0.021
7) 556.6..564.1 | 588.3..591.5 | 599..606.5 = -0.045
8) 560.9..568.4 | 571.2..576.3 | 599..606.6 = -0.072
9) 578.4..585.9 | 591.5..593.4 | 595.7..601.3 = -0.072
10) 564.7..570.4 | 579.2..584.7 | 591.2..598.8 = 0.026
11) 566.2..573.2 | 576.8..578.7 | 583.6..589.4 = 0.045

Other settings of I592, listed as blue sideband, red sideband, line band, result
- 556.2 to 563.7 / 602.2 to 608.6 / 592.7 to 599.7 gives -0.46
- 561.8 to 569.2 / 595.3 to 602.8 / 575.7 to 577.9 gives -0.01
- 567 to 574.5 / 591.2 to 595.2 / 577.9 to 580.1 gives 0.14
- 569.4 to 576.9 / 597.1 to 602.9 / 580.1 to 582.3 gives -0.06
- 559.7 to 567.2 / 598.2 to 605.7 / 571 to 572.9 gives -0.24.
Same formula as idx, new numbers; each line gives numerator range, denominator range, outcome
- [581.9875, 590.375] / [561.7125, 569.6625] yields 1.07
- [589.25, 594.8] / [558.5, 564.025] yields 1.14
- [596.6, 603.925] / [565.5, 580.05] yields 1.01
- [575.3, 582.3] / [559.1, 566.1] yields 1.07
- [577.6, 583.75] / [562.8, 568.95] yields 1.04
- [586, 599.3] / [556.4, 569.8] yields 1.06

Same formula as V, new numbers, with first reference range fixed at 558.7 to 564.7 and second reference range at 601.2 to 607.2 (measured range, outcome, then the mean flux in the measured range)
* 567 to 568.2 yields -0.17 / 7.25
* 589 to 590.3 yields -0.08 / 6.86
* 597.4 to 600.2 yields -0.11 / 7.14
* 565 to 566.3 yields -0.10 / 6.79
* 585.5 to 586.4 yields -0.11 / 7.02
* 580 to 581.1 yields -0.08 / 6.77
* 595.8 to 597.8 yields -0.11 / 7.17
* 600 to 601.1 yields -0.11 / 7.22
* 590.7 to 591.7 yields -0.08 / 6.87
